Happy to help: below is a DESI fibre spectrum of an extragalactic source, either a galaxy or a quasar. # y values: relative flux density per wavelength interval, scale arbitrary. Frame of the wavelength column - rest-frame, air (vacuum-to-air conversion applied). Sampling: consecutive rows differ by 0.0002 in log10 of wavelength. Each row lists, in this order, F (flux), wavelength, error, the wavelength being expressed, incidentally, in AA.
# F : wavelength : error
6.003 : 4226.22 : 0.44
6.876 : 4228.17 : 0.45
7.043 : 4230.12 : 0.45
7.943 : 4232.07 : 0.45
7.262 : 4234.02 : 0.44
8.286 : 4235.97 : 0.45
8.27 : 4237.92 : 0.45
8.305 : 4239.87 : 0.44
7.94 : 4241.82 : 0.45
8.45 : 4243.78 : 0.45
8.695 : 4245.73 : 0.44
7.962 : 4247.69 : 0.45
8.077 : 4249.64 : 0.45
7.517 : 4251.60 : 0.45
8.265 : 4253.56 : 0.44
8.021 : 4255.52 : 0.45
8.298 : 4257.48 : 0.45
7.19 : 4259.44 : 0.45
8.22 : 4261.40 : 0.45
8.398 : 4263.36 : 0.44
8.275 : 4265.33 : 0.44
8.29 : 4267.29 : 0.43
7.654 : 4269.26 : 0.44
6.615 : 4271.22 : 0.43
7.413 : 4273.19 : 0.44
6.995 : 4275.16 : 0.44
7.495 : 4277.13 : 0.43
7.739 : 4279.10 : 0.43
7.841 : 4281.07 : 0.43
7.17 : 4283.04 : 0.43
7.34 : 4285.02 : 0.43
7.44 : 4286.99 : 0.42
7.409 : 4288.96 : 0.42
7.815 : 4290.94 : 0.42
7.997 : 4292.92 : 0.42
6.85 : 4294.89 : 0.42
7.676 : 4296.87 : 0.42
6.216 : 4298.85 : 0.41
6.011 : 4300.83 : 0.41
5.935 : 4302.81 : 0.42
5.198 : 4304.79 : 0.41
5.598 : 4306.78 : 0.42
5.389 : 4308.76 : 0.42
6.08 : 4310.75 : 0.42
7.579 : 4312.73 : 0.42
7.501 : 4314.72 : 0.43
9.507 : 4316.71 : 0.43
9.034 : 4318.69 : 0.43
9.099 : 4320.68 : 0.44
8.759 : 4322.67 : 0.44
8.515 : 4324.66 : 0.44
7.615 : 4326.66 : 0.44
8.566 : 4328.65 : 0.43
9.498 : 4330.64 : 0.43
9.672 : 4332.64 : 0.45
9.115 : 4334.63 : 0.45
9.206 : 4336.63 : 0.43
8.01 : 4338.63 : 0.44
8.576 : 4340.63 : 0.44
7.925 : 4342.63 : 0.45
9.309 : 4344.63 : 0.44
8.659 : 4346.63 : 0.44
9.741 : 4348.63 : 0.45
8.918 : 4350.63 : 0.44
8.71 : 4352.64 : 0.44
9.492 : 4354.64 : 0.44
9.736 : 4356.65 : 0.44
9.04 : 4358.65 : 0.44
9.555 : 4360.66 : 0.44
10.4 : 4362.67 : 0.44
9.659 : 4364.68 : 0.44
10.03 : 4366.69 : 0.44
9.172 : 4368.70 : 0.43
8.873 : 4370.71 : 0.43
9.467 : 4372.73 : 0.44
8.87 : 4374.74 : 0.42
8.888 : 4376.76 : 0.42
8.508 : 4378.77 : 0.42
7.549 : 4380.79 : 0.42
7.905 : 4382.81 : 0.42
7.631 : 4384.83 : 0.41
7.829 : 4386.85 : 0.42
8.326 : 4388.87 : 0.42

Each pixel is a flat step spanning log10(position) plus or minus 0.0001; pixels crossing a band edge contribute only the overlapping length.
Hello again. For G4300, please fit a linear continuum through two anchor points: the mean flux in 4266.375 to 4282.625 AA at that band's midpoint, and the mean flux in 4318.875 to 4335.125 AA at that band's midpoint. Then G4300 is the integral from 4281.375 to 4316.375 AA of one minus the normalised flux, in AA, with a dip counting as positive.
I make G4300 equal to 5.4 AA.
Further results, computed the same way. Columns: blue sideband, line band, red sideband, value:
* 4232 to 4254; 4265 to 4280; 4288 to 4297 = 0.4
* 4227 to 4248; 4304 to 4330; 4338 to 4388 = 2.8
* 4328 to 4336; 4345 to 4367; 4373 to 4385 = -1.6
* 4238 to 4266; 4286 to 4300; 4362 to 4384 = 1.8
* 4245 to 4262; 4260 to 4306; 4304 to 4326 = 2.8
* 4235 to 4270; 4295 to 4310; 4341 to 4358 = 4.4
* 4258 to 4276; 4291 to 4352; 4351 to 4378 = 5.1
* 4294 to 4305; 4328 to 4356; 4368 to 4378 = -3.8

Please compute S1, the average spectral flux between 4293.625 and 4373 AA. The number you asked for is 8.34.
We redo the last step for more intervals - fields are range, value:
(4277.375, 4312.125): 6.83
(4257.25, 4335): 7.61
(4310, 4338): 8.57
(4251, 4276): 7.79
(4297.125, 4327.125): 7.21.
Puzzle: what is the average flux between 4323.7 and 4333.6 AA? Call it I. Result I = 8.77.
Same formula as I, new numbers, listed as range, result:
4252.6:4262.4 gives 8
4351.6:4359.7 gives 9.24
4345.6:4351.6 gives 9.12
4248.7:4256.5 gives 7.96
